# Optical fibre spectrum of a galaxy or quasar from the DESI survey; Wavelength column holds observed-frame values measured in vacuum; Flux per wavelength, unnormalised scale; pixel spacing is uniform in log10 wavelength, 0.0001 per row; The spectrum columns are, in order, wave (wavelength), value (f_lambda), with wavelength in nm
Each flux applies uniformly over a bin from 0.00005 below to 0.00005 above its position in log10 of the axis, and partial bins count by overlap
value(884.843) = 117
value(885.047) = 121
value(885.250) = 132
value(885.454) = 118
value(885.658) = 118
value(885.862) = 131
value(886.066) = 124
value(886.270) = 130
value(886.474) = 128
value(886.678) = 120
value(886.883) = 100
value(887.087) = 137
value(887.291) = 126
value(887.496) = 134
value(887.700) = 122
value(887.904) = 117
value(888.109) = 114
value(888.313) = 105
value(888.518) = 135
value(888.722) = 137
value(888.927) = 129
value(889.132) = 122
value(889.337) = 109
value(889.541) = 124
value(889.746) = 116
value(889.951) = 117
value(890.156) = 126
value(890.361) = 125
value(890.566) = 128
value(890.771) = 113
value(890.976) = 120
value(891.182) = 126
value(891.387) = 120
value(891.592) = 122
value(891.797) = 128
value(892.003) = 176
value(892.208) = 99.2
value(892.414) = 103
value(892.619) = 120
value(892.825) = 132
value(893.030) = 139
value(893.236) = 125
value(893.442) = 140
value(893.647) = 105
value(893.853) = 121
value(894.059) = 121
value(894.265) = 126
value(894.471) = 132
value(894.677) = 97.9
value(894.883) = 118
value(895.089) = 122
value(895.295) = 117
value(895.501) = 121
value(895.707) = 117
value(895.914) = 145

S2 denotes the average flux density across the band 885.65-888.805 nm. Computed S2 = 124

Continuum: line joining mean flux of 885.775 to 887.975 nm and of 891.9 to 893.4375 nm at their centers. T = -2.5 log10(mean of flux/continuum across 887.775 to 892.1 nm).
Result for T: 0.02 mag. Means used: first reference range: 125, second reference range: 128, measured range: 124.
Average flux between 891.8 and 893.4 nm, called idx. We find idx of 128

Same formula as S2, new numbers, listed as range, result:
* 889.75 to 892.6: 123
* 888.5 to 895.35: 123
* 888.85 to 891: 121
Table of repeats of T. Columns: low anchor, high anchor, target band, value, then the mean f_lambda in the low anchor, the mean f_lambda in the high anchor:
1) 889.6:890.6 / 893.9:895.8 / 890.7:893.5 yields -0.044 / 122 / 119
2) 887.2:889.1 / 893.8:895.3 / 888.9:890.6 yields 0.016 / 124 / 119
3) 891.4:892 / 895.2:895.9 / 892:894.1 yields 0.048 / 133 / 122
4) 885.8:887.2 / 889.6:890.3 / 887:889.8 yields -0.013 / 124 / 120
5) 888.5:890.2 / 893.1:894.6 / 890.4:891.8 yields 0.013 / 123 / 124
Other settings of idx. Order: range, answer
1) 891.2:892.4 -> 127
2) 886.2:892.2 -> 124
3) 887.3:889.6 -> 123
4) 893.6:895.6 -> 118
